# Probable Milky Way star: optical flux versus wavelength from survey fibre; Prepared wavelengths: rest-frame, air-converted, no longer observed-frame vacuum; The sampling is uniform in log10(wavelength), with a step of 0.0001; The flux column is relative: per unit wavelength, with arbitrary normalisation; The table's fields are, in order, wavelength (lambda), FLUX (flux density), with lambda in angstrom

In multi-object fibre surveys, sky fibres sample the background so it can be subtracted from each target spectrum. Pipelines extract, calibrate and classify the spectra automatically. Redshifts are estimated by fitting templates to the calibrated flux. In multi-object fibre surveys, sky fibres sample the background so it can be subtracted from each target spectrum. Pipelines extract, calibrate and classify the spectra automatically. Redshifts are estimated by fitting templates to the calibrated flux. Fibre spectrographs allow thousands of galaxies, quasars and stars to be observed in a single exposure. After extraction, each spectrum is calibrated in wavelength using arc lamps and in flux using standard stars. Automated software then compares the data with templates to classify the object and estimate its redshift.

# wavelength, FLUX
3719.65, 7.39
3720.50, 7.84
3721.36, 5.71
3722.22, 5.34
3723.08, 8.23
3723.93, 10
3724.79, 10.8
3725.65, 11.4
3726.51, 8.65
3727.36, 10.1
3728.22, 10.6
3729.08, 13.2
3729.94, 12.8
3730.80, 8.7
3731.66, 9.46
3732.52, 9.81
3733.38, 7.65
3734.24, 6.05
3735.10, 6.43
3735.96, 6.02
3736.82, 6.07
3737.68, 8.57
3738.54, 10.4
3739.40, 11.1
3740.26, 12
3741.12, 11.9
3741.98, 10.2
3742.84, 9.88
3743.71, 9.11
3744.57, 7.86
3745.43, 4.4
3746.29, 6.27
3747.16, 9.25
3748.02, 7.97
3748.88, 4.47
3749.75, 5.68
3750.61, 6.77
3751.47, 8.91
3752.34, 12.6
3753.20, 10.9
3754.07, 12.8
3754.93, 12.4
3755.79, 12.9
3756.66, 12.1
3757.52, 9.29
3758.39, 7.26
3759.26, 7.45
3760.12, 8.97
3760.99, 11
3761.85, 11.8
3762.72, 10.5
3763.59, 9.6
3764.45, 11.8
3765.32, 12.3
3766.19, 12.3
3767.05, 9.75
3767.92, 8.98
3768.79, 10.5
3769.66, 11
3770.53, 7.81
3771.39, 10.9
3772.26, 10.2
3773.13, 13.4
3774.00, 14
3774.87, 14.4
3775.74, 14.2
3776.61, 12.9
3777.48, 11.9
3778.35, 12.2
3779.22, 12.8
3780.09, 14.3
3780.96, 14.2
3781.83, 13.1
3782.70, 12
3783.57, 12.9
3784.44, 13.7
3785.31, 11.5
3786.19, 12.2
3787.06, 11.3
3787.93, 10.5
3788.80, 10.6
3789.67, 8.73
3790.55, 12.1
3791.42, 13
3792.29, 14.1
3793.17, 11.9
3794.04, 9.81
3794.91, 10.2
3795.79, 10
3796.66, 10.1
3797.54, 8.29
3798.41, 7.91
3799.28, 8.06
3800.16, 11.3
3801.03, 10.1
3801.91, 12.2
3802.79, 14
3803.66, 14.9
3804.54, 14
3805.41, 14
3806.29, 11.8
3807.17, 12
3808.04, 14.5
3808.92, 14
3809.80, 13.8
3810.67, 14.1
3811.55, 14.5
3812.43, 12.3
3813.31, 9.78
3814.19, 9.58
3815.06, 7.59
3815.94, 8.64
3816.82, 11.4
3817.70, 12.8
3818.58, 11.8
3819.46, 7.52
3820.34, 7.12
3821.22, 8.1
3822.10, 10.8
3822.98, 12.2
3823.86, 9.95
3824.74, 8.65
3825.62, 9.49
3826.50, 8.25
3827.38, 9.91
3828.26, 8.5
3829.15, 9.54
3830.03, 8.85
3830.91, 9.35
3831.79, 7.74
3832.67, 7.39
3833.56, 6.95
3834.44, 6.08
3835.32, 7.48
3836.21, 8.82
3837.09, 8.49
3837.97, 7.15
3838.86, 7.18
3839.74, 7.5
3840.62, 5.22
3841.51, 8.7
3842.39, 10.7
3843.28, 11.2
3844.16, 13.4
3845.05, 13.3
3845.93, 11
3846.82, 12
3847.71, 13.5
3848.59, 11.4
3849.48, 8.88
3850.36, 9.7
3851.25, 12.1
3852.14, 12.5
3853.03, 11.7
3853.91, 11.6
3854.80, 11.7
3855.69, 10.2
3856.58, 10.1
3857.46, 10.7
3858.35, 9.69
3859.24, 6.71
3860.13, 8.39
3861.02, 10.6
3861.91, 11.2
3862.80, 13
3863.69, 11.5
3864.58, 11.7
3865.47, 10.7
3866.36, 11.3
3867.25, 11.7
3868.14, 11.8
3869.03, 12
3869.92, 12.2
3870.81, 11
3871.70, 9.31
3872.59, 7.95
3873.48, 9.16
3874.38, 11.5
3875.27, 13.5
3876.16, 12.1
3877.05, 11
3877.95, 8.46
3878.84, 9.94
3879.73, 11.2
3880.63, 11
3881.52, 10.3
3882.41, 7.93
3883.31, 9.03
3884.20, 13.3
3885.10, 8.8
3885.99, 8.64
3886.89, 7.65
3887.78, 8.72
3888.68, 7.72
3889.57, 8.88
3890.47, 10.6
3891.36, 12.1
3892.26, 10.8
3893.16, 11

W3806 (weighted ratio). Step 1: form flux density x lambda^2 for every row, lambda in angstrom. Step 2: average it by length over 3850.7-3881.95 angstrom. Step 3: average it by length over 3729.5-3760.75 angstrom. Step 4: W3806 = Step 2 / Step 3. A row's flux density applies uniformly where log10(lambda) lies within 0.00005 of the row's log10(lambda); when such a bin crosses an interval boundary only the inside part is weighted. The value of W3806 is 1.3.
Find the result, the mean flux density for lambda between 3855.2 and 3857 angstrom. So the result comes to 10.2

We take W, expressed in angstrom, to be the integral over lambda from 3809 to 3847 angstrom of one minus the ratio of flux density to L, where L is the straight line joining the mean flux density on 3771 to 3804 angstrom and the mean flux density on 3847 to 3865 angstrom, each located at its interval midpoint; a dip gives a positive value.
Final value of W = 5.4 angstrom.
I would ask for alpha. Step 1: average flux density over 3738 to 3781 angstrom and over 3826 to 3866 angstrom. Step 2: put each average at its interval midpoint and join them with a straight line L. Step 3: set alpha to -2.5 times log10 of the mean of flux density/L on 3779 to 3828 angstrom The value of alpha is -0.117 mag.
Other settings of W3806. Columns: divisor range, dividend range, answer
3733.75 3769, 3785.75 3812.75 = 1.29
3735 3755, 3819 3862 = 1.14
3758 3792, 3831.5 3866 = 0.90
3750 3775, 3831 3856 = 0.95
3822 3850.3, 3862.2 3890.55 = 1.14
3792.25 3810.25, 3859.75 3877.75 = 0.98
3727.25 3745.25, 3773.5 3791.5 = 1.37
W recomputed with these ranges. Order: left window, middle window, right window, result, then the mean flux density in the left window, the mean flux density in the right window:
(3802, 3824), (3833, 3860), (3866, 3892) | 2.78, 11.7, 10.3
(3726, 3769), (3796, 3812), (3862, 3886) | -3.30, 9.51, 10.8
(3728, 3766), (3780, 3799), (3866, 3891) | -3.31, 9.45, 10.2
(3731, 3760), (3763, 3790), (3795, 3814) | -3.41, 8.91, 11.9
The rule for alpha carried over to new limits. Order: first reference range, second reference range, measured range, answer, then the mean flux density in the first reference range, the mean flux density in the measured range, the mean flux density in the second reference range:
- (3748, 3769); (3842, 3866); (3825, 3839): 0.30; 9.99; 8.22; 11.1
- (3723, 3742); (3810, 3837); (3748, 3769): -0.05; 9.59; 9.99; 9.53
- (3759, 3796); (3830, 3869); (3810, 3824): 0.02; 11.6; 10.6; 10.1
